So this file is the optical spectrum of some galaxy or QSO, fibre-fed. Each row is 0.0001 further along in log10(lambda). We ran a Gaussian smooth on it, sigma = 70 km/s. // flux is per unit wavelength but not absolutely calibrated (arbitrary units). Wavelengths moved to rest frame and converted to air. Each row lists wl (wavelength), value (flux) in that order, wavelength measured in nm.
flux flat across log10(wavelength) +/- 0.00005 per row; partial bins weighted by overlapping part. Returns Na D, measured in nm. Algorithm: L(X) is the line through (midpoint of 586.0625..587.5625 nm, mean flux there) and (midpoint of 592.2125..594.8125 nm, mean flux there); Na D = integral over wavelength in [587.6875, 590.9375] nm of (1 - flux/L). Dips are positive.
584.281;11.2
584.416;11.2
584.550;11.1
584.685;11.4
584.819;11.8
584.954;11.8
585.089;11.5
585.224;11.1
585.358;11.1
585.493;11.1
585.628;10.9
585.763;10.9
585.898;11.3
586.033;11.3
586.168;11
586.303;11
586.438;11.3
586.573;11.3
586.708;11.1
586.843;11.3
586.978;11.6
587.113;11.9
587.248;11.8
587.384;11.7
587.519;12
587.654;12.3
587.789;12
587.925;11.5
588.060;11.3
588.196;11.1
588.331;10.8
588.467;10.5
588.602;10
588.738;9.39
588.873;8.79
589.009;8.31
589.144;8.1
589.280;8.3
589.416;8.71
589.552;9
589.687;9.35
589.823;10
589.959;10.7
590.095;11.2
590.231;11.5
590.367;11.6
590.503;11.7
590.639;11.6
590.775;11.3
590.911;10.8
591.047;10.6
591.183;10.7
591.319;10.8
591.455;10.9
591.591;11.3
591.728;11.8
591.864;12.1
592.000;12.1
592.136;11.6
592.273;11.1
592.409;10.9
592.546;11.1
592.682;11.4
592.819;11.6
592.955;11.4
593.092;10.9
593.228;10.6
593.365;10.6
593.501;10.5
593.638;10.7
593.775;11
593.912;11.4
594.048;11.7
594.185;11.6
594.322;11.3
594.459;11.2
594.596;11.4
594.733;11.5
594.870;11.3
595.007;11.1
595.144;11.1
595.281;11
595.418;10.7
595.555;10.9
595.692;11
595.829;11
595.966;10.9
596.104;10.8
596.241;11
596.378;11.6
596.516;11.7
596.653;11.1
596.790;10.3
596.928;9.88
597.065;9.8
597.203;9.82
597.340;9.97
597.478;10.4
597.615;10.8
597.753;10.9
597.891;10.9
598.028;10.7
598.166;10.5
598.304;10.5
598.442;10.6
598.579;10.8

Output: 0.29 nm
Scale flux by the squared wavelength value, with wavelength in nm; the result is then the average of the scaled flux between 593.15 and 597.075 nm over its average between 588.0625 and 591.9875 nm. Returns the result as 1.1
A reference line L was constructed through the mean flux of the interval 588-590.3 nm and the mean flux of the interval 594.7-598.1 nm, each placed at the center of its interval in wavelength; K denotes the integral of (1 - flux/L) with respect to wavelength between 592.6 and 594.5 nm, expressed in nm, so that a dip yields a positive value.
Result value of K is -0.13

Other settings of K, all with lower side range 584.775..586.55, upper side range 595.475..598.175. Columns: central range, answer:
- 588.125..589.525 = 0.21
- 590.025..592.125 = -0.07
